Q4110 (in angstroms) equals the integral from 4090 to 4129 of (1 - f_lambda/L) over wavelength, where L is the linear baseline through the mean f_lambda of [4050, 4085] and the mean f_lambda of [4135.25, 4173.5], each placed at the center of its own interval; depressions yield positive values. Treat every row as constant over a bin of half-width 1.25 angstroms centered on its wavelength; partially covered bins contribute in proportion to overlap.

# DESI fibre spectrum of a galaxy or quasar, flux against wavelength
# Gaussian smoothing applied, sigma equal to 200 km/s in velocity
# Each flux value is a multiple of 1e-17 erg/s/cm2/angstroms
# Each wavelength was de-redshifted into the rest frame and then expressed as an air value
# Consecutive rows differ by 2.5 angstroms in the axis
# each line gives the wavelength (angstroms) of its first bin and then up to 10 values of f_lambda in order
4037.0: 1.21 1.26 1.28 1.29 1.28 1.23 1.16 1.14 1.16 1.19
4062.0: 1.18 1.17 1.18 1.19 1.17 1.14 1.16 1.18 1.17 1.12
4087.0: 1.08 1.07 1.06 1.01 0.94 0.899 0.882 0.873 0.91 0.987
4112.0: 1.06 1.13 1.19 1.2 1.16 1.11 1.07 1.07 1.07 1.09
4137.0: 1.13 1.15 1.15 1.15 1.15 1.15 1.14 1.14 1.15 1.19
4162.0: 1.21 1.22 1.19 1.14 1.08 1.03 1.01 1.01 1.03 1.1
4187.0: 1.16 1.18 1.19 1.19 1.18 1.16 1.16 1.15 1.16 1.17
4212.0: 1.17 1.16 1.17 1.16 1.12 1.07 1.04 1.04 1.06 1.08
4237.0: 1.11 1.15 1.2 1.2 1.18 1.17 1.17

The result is 4.3 angstroms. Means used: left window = 1.17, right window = 1.15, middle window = 1.03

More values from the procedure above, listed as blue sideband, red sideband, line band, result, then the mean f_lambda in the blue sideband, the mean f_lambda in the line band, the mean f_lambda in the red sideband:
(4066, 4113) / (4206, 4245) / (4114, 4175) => -3.1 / 1.06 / 1.14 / 1.13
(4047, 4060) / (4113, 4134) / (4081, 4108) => 3.5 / 1.19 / 1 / 1.12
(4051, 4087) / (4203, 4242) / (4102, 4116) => 2.0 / 1.16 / 0.986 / 1.12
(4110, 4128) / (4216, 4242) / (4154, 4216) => -1.6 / 1.13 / 1.14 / 1.1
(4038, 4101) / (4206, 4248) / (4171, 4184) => 1.2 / 1.15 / 1.03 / 1.13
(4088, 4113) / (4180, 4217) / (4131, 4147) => -1.3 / 0.969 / 1.13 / 1.15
